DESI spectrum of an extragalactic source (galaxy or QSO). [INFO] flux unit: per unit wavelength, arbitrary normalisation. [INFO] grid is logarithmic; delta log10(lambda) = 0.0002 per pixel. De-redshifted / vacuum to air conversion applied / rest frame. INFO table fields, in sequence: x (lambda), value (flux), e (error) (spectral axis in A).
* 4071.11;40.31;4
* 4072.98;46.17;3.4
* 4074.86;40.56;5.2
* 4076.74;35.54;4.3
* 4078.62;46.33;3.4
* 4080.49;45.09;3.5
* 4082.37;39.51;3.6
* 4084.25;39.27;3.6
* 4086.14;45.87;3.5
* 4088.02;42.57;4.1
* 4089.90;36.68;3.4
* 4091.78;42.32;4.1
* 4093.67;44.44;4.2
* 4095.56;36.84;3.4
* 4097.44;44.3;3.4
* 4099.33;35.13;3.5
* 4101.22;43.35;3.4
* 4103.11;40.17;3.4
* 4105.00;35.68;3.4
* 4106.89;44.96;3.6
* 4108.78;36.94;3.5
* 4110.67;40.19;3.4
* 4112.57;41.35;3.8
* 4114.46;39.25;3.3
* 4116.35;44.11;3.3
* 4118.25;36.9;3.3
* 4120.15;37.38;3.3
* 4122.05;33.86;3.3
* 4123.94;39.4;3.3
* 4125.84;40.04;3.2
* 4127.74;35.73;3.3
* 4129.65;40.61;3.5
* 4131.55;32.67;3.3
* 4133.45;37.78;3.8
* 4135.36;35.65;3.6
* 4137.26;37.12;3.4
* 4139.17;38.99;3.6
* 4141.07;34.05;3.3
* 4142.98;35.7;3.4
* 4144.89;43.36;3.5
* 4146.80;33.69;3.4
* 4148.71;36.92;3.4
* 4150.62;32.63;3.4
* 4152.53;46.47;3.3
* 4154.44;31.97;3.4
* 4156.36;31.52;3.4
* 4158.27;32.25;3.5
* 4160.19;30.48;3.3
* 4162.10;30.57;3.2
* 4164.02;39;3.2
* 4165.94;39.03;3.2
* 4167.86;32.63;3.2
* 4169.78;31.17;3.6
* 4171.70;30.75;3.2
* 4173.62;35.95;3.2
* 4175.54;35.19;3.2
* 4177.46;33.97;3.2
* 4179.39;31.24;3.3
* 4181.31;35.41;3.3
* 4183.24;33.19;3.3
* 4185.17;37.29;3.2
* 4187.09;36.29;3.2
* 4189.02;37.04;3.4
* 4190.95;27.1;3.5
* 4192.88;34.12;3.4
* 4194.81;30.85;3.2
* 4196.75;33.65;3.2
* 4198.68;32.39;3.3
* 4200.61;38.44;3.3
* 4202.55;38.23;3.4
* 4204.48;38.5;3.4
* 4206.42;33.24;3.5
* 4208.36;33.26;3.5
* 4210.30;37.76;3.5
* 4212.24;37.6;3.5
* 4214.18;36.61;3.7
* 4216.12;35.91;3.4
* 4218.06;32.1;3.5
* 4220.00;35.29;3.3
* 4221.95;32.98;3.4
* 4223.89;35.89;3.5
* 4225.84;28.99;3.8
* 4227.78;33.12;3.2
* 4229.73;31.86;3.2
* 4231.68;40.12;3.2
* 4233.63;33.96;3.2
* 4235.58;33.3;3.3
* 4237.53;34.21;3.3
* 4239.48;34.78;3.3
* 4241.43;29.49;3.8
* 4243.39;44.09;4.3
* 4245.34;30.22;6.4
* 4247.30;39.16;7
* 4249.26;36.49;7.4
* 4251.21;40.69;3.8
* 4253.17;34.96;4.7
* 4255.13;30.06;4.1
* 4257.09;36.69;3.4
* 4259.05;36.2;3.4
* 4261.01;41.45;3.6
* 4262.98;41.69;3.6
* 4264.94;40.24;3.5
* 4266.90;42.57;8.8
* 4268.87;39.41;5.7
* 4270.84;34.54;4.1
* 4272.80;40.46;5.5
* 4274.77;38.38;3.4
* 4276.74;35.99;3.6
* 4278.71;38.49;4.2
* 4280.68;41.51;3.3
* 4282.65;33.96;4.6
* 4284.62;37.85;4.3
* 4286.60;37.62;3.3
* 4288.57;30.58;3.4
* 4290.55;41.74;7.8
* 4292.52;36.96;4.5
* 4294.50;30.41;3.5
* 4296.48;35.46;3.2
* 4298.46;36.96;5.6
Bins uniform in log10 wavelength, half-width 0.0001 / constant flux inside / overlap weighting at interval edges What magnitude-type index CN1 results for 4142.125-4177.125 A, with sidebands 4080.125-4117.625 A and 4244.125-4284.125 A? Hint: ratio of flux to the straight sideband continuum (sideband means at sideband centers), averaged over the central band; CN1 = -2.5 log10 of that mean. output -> 0.14 mag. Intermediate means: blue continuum 40.8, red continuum 37.7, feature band 34.9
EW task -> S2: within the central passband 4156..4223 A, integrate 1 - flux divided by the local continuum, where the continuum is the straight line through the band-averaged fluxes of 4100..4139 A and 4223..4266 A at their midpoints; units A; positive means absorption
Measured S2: 4.9 A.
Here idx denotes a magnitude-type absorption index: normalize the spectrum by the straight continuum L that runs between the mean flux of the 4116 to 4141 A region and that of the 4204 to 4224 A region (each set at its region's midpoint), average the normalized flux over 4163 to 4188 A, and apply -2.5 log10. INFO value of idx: 0.05 mag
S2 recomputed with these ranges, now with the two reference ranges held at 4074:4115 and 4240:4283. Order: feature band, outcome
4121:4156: 2.61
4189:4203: 1.88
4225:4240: 1.71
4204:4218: 1.01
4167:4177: 1.56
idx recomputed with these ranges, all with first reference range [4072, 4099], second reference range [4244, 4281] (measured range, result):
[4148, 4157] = 0.12 mag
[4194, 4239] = 0.12 mag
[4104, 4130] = 0.05 mag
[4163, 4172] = 0.15 mag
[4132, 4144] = 0.12 mag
